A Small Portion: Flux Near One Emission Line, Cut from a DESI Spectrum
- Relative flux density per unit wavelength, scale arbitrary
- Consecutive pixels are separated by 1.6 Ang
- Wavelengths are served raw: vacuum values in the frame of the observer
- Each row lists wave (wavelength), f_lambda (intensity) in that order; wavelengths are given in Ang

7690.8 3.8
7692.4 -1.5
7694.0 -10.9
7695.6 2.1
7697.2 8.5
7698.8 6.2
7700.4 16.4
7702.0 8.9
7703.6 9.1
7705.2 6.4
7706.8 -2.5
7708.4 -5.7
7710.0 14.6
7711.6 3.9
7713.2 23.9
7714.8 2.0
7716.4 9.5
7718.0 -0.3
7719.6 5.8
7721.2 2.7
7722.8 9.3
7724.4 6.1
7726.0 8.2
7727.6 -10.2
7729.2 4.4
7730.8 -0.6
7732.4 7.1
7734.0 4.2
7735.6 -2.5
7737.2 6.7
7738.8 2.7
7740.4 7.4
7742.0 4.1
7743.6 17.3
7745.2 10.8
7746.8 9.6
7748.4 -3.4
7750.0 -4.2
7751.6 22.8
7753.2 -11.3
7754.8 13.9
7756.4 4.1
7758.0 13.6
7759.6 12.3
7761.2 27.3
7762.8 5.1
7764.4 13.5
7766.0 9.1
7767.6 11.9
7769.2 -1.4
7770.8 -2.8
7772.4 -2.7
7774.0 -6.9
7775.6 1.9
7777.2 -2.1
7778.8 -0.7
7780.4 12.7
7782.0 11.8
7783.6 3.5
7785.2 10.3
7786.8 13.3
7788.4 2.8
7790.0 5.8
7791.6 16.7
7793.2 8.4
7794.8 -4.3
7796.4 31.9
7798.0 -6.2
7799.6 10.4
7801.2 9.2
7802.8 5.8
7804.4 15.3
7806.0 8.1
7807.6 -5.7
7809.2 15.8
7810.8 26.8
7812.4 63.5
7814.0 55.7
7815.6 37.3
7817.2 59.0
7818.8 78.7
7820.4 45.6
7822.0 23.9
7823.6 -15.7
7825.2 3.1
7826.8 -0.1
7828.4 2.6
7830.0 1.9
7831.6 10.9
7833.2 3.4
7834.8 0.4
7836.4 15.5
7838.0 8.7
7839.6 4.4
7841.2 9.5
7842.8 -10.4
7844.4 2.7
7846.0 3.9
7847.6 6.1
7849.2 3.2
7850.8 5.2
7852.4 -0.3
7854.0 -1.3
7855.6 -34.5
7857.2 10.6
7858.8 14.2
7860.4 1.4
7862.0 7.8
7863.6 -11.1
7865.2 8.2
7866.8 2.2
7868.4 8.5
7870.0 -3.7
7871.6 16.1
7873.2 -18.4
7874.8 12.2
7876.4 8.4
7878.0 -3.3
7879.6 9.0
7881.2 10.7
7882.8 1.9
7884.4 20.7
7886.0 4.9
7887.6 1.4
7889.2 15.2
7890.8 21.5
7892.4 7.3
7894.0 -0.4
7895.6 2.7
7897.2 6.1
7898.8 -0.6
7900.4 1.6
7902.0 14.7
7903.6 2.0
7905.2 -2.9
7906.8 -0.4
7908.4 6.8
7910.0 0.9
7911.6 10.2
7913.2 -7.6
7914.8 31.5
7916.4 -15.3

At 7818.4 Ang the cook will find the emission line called [O II]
